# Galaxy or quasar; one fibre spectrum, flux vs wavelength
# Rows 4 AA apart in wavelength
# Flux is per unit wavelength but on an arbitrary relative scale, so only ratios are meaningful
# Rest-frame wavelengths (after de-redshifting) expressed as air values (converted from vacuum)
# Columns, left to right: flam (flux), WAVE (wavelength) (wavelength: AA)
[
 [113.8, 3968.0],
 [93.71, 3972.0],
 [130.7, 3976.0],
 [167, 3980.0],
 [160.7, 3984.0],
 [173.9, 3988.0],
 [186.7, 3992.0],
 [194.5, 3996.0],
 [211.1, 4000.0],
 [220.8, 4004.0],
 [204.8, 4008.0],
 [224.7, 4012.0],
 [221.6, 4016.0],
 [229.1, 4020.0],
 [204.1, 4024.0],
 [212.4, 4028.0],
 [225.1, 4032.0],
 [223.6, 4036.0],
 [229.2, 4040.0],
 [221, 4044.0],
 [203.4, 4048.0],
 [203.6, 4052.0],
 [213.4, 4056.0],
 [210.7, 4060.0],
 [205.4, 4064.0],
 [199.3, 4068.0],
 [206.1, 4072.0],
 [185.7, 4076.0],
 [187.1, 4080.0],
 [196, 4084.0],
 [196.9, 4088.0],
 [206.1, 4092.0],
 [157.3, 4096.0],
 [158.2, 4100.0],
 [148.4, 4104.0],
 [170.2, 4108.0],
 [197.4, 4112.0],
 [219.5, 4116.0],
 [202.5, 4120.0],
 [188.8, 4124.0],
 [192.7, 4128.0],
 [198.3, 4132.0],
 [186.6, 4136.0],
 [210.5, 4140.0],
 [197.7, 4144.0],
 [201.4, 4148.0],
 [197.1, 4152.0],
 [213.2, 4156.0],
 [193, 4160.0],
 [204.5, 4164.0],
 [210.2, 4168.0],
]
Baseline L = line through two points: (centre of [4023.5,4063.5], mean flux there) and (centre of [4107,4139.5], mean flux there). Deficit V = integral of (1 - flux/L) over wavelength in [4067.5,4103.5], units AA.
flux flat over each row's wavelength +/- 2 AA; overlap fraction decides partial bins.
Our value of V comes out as 3.3 AA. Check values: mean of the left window 215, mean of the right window 196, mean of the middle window 186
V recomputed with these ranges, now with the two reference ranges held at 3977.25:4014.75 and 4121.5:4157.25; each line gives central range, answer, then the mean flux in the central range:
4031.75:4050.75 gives -2.4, 219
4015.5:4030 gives -1.7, 216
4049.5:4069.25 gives -1.1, 207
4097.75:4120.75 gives 1.8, 181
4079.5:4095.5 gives 0.2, 194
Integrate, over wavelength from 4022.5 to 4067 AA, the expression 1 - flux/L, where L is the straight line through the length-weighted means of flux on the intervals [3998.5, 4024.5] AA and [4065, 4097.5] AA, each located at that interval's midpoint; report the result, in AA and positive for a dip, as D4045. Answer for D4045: -1.7 AA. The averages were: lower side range 217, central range 214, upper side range 193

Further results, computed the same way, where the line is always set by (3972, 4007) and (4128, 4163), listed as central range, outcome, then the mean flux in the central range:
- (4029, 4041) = -2.7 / 225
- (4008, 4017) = -2.0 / 219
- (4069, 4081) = -0.3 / 194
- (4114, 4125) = -0.5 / 205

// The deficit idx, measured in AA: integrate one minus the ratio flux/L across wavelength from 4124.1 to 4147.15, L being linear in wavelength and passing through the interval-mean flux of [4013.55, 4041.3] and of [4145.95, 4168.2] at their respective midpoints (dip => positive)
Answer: 1.0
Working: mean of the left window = 221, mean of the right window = 203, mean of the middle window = 197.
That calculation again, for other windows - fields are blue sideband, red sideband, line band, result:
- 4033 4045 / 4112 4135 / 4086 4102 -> 2.22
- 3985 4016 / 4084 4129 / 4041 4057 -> -1.37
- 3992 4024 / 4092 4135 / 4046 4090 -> -0.89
